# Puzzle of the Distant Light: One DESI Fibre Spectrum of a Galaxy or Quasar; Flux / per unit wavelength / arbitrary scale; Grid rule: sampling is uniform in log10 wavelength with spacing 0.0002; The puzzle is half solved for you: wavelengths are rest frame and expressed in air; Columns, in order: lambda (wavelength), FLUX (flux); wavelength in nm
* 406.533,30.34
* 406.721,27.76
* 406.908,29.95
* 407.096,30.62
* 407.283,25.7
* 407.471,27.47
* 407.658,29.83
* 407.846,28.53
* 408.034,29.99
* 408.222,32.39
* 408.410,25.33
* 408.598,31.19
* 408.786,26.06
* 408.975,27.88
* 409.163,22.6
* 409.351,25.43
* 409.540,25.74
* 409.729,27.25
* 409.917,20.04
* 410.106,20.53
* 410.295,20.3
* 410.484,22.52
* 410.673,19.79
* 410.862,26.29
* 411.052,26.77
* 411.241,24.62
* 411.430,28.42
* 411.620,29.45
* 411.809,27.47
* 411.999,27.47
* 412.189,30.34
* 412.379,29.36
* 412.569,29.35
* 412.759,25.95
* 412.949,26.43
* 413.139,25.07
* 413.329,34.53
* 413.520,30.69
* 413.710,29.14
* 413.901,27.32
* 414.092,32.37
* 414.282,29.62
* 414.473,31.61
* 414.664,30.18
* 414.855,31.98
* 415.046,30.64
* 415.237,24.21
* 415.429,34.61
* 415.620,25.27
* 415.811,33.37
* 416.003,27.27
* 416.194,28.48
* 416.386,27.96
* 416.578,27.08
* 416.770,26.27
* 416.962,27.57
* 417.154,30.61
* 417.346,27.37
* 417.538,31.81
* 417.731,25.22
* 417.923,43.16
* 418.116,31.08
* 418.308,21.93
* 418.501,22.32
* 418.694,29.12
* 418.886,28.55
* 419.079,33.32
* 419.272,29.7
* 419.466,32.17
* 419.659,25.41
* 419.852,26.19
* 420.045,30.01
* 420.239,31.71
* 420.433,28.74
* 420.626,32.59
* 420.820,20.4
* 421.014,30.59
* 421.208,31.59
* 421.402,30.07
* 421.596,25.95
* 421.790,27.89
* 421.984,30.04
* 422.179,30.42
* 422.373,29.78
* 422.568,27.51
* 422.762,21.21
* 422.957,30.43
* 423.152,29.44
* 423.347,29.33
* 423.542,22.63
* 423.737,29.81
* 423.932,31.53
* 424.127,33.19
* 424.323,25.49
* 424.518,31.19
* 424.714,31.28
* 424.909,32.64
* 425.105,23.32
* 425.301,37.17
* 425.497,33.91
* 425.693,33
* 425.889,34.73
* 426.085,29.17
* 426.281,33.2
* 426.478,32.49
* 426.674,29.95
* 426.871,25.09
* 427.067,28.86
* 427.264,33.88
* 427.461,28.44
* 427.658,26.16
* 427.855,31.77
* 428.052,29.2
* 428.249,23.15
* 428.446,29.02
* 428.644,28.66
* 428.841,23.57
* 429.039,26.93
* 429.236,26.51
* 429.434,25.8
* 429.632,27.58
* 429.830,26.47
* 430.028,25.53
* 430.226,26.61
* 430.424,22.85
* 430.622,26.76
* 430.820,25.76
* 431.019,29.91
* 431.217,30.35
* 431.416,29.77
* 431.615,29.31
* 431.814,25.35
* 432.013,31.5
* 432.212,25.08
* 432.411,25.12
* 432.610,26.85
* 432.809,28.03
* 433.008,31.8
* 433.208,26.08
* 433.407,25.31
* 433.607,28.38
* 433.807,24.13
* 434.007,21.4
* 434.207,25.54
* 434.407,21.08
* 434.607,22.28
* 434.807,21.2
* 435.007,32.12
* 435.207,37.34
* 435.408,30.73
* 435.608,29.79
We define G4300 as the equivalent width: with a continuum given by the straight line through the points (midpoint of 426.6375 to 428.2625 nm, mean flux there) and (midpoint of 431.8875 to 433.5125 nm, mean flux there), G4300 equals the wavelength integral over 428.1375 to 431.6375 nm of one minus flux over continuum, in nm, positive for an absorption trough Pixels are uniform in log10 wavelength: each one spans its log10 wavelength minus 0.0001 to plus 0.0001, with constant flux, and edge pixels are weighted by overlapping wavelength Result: 0.15 nm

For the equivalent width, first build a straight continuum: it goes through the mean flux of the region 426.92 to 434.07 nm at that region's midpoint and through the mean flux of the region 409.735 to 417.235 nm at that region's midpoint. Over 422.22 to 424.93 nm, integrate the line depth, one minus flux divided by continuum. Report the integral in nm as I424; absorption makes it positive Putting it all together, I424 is -0.141 nm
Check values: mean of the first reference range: 27.7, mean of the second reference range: 27.3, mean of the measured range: 28.9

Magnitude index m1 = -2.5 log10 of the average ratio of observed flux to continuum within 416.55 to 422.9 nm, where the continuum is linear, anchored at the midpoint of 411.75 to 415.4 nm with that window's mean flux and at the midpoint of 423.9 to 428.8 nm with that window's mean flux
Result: 0.04 mag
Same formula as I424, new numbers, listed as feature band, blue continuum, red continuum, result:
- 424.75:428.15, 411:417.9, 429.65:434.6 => -0.43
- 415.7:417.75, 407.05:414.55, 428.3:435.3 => -0.11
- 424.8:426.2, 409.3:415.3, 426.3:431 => -0.23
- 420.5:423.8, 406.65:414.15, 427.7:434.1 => -0.14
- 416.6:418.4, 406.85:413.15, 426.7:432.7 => -0.16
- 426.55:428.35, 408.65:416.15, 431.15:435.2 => -0.11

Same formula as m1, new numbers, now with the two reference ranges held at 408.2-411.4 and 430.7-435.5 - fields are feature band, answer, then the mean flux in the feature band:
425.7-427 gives -0.164 mag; 30.9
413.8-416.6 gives -0.162 mag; 29.5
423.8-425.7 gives -0.180 mag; 31.2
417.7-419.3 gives -0.149 mag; 29.5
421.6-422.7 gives -0.098 mag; 28.6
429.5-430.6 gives 0.044 mag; 25.9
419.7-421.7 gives -0.107 mag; 28.7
